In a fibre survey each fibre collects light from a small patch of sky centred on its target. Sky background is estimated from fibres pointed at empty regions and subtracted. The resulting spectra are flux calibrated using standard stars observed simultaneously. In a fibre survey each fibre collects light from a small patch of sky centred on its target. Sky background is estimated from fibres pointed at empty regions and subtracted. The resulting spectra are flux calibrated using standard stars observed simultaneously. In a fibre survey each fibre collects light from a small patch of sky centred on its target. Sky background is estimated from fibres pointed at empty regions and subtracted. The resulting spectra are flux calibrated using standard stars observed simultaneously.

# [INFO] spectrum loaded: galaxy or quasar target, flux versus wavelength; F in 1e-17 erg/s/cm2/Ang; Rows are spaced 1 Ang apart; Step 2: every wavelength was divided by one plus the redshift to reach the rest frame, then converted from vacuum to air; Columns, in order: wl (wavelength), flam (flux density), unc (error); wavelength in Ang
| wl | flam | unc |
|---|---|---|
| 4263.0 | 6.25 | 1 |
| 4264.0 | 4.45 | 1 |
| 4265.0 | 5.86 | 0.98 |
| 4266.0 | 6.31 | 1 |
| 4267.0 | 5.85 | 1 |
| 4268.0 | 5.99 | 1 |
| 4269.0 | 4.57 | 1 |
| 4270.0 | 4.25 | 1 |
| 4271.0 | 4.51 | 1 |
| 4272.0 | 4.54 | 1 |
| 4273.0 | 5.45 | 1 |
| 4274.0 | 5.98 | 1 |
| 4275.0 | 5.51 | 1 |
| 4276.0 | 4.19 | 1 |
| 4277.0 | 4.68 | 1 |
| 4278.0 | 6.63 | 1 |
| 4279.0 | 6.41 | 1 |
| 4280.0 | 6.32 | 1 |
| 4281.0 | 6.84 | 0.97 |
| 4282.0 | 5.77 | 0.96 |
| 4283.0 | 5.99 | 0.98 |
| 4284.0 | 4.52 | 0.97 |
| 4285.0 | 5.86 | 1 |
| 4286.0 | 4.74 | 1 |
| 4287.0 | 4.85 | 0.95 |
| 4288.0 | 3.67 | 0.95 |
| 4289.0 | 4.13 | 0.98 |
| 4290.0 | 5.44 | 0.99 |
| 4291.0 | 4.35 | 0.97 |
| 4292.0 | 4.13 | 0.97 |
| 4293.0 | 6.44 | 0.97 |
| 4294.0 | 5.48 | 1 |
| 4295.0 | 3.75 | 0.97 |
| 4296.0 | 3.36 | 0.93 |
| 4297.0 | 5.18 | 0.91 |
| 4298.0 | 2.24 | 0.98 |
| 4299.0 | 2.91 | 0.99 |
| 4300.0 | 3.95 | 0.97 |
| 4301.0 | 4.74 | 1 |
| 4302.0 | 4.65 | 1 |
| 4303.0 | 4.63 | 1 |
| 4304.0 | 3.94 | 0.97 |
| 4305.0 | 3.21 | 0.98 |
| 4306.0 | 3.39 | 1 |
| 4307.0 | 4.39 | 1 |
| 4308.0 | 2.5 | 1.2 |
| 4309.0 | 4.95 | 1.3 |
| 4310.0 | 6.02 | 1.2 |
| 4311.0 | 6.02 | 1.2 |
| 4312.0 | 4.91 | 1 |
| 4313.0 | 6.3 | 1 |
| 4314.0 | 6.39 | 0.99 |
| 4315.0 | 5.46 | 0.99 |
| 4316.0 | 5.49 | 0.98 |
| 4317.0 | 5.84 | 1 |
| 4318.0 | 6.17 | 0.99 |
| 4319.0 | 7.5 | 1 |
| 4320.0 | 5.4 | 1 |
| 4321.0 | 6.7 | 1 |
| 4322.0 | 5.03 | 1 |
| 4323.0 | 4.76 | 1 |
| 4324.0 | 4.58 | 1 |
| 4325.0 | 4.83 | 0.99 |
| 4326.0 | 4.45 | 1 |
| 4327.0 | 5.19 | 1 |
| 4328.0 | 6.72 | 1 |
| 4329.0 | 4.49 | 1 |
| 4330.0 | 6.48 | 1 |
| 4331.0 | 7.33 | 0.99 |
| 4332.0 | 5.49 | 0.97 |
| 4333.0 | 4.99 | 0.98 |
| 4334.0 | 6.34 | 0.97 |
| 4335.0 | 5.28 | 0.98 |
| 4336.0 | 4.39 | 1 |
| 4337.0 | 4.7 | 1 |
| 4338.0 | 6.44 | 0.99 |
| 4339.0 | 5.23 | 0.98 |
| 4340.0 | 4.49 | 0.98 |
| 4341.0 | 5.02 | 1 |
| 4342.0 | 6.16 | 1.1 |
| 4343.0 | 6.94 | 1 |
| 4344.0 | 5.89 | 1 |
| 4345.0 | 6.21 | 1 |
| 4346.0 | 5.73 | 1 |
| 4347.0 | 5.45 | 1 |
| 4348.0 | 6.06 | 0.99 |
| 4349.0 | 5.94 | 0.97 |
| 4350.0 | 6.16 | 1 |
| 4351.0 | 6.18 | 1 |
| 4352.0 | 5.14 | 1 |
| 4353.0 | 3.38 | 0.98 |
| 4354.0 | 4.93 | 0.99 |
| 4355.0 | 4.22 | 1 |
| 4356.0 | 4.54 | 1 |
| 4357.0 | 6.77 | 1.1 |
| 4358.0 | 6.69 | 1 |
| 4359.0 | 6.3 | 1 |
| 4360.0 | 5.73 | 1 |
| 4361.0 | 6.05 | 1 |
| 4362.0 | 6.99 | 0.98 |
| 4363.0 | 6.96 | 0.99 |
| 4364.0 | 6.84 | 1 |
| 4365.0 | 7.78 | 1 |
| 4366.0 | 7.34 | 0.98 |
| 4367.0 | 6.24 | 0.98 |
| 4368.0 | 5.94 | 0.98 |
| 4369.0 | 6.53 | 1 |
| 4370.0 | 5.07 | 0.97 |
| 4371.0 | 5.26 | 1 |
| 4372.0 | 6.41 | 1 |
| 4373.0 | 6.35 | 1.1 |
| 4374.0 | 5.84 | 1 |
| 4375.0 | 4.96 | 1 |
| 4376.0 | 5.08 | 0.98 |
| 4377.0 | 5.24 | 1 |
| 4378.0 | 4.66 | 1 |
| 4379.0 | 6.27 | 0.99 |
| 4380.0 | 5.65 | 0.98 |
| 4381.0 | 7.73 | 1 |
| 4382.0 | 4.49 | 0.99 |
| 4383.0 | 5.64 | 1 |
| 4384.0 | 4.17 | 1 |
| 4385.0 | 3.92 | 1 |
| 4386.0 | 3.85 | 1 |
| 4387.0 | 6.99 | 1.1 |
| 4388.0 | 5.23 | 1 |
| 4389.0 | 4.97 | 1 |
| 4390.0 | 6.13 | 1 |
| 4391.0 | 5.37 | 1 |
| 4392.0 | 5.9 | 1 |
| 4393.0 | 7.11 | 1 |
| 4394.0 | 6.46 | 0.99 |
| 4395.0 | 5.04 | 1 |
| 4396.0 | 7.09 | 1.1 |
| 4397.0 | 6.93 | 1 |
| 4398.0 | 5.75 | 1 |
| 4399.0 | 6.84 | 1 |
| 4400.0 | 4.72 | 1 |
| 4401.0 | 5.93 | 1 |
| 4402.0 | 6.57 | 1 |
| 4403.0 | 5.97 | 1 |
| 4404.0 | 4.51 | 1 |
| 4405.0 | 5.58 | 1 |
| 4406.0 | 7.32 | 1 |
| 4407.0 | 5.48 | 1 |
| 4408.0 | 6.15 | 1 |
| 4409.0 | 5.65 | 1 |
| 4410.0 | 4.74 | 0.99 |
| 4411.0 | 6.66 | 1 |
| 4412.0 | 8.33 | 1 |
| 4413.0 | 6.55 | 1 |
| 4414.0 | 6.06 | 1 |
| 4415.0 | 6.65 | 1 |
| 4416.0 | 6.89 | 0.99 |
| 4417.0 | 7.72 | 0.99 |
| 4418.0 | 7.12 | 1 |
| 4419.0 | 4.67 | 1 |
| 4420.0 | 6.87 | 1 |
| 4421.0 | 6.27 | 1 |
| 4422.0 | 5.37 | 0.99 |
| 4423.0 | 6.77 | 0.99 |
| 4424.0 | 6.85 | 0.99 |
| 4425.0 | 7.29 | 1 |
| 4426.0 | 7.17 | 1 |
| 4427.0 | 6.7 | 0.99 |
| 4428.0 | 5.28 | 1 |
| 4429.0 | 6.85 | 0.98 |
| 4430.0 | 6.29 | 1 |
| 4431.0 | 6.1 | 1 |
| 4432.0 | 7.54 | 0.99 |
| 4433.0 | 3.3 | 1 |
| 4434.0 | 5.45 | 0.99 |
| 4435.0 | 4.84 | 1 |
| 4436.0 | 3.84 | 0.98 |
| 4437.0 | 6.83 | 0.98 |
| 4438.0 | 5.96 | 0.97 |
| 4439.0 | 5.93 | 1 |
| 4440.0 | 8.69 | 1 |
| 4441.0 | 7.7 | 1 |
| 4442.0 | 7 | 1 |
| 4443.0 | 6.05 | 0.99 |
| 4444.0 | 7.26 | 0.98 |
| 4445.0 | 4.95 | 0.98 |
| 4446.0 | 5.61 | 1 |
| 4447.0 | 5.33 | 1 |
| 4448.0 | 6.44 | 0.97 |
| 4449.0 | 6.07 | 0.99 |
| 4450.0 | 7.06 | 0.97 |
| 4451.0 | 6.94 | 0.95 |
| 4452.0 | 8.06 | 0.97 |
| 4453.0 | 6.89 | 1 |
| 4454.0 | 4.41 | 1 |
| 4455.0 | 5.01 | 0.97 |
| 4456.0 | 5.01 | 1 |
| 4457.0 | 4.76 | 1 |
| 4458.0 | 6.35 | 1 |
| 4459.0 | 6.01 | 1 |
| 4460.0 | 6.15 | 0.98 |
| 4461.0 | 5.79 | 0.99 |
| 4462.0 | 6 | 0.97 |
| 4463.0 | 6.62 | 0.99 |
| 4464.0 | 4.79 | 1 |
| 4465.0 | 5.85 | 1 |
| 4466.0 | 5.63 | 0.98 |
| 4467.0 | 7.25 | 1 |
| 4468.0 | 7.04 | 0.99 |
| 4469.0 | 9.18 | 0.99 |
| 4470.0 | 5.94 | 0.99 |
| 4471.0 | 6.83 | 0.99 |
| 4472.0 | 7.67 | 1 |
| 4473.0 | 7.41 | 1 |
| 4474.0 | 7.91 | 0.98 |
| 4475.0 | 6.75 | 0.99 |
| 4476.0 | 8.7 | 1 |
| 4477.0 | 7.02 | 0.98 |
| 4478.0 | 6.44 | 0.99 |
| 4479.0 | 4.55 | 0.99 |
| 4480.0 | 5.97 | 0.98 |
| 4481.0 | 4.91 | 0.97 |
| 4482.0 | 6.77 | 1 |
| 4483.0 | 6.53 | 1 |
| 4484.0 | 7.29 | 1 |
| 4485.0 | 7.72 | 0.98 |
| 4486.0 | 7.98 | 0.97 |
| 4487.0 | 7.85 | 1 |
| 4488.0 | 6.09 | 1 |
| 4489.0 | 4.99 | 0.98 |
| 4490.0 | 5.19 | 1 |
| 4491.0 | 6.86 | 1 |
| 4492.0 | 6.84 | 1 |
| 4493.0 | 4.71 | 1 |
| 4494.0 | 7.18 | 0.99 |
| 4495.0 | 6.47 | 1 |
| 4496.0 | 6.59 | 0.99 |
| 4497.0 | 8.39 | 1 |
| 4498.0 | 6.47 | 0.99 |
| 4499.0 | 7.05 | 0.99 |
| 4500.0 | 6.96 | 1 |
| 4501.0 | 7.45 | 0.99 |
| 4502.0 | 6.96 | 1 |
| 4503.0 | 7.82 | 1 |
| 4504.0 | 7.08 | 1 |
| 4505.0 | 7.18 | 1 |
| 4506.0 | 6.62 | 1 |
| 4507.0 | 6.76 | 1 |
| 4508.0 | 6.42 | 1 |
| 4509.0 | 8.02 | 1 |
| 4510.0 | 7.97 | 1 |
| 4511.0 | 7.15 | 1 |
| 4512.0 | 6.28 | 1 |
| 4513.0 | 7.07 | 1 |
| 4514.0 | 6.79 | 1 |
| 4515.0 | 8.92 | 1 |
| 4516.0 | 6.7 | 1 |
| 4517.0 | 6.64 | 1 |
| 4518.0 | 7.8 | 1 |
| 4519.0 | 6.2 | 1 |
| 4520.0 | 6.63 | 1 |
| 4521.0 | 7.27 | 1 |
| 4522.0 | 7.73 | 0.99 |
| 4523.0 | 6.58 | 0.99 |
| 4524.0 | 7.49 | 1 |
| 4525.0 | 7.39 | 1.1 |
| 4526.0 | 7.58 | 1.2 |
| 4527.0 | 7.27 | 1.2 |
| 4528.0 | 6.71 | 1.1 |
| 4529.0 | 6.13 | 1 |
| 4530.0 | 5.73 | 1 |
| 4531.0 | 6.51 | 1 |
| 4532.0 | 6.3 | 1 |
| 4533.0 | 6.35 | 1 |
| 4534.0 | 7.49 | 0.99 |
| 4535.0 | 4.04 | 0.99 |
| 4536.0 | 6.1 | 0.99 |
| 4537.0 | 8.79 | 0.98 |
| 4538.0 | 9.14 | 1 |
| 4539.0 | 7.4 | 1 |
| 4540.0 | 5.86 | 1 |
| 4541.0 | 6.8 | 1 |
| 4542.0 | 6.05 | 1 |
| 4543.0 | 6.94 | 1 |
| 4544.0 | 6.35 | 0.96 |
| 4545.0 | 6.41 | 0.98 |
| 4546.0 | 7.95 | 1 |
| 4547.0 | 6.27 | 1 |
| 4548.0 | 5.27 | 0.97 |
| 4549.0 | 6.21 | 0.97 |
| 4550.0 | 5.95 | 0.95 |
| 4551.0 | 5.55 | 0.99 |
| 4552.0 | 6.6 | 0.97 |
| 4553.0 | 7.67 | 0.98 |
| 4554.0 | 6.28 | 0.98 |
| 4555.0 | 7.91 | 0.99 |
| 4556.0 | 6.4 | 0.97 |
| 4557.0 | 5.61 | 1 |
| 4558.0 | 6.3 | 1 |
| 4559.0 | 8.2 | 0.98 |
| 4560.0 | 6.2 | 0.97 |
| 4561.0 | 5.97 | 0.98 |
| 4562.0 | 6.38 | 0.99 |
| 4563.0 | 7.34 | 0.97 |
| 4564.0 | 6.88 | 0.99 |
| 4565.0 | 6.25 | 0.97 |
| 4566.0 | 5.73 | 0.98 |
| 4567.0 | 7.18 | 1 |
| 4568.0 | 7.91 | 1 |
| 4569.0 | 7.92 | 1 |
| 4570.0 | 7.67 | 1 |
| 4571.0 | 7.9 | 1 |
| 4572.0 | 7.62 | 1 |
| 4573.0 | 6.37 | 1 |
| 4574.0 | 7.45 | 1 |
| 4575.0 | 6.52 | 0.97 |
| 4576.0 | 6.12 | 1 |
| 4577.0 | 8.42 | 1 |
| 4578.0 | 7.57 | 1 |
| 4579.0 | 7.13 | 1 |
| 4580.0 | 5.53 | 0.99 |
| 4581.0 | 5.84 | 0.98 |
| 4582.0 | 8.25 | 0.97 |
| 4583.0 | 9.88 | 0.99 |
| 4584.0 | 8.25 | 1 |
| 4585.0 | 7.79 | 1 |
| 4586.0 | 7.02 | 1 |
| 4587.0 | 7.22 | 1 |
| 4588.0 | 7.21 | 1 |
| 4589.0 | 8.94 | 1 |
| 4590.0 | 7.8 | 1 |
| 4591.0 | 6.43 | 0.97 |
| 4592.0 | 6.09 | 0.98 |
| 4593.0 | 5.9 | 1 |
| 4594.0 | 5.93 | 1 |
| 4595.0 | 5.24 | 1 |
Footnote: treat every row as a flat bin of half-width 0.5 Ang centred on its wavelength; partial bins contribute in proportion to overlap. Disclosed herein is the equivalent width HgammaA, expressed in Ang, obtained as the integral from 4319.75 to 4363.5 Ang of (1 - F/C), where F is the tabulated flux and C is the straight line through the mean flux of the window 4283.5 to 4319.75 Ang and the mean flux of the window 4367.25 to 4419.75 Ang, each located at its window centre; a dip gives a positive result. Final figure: -2.91 Ang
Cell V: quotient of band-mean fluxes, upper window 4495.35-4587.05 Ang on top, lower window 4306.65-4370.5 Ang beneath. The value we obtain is 1.22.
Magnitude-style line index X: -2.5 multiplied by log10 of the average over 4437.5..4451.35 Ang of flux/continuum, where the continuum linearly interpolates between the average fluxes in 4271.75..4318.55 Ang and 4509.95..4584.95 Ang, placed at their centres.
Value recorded -0.066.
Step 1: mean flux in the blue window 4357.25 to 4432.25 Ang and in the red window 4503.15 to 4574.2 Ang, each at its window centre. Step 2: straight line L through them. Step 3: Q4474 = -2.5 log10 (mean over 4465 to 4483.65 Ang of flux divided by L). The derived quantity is -0.042 mag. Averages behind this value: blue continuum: 6.11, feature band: 6.78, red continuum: 6.87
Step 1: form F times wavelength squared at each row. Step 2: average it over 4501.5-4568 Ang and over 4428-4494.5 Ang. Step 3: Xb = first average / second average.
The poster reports 1.11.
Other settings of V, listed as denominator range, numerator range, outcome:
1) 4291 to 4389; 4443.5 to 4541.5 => 1.24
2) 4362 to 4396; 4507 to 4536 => 1.18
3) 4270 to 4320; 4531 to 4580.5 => 1.36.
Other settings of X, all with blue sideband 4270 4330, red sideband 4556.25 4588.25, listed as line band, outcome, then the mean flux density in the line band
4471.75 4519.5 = -0.06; 6.89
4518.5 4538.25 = -0.01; 6.84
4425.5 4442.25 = -0.02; 6.19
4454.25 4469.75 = 0.04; 6.07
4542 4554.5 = 0.08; 6.44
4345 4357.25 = 0.01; 5.38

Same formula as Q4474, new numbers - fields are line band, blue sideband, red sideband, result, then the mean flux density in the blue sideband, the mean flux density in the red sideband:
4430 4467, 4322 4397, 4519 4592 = 0.04 mag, 5.7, 6.93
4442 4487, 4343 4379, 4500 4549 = 0.01 mag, 5.87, 6.92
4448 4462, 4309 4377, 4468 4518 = 0.10 mag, 5.76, 6.93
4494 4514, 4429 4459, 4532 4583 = -0.10 mag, 6.07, 6.83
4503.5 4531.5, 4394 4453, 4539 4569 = -0.08 mag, 6.28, 6.6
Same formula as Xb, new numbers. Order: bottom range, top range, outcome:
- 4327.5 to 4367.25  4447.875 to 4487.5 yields 1.18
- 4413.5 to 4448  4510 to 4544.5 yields 1.15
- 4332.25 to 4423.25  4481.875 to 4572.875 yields 1.25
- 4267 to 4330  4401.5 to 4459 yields 1.31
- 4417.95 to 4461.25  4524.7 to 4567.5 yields 1.13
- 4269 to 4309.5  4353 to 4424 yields 1.33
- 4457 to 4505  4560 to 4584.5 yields 1.12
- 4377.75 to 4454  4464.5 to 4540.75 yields 1.17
